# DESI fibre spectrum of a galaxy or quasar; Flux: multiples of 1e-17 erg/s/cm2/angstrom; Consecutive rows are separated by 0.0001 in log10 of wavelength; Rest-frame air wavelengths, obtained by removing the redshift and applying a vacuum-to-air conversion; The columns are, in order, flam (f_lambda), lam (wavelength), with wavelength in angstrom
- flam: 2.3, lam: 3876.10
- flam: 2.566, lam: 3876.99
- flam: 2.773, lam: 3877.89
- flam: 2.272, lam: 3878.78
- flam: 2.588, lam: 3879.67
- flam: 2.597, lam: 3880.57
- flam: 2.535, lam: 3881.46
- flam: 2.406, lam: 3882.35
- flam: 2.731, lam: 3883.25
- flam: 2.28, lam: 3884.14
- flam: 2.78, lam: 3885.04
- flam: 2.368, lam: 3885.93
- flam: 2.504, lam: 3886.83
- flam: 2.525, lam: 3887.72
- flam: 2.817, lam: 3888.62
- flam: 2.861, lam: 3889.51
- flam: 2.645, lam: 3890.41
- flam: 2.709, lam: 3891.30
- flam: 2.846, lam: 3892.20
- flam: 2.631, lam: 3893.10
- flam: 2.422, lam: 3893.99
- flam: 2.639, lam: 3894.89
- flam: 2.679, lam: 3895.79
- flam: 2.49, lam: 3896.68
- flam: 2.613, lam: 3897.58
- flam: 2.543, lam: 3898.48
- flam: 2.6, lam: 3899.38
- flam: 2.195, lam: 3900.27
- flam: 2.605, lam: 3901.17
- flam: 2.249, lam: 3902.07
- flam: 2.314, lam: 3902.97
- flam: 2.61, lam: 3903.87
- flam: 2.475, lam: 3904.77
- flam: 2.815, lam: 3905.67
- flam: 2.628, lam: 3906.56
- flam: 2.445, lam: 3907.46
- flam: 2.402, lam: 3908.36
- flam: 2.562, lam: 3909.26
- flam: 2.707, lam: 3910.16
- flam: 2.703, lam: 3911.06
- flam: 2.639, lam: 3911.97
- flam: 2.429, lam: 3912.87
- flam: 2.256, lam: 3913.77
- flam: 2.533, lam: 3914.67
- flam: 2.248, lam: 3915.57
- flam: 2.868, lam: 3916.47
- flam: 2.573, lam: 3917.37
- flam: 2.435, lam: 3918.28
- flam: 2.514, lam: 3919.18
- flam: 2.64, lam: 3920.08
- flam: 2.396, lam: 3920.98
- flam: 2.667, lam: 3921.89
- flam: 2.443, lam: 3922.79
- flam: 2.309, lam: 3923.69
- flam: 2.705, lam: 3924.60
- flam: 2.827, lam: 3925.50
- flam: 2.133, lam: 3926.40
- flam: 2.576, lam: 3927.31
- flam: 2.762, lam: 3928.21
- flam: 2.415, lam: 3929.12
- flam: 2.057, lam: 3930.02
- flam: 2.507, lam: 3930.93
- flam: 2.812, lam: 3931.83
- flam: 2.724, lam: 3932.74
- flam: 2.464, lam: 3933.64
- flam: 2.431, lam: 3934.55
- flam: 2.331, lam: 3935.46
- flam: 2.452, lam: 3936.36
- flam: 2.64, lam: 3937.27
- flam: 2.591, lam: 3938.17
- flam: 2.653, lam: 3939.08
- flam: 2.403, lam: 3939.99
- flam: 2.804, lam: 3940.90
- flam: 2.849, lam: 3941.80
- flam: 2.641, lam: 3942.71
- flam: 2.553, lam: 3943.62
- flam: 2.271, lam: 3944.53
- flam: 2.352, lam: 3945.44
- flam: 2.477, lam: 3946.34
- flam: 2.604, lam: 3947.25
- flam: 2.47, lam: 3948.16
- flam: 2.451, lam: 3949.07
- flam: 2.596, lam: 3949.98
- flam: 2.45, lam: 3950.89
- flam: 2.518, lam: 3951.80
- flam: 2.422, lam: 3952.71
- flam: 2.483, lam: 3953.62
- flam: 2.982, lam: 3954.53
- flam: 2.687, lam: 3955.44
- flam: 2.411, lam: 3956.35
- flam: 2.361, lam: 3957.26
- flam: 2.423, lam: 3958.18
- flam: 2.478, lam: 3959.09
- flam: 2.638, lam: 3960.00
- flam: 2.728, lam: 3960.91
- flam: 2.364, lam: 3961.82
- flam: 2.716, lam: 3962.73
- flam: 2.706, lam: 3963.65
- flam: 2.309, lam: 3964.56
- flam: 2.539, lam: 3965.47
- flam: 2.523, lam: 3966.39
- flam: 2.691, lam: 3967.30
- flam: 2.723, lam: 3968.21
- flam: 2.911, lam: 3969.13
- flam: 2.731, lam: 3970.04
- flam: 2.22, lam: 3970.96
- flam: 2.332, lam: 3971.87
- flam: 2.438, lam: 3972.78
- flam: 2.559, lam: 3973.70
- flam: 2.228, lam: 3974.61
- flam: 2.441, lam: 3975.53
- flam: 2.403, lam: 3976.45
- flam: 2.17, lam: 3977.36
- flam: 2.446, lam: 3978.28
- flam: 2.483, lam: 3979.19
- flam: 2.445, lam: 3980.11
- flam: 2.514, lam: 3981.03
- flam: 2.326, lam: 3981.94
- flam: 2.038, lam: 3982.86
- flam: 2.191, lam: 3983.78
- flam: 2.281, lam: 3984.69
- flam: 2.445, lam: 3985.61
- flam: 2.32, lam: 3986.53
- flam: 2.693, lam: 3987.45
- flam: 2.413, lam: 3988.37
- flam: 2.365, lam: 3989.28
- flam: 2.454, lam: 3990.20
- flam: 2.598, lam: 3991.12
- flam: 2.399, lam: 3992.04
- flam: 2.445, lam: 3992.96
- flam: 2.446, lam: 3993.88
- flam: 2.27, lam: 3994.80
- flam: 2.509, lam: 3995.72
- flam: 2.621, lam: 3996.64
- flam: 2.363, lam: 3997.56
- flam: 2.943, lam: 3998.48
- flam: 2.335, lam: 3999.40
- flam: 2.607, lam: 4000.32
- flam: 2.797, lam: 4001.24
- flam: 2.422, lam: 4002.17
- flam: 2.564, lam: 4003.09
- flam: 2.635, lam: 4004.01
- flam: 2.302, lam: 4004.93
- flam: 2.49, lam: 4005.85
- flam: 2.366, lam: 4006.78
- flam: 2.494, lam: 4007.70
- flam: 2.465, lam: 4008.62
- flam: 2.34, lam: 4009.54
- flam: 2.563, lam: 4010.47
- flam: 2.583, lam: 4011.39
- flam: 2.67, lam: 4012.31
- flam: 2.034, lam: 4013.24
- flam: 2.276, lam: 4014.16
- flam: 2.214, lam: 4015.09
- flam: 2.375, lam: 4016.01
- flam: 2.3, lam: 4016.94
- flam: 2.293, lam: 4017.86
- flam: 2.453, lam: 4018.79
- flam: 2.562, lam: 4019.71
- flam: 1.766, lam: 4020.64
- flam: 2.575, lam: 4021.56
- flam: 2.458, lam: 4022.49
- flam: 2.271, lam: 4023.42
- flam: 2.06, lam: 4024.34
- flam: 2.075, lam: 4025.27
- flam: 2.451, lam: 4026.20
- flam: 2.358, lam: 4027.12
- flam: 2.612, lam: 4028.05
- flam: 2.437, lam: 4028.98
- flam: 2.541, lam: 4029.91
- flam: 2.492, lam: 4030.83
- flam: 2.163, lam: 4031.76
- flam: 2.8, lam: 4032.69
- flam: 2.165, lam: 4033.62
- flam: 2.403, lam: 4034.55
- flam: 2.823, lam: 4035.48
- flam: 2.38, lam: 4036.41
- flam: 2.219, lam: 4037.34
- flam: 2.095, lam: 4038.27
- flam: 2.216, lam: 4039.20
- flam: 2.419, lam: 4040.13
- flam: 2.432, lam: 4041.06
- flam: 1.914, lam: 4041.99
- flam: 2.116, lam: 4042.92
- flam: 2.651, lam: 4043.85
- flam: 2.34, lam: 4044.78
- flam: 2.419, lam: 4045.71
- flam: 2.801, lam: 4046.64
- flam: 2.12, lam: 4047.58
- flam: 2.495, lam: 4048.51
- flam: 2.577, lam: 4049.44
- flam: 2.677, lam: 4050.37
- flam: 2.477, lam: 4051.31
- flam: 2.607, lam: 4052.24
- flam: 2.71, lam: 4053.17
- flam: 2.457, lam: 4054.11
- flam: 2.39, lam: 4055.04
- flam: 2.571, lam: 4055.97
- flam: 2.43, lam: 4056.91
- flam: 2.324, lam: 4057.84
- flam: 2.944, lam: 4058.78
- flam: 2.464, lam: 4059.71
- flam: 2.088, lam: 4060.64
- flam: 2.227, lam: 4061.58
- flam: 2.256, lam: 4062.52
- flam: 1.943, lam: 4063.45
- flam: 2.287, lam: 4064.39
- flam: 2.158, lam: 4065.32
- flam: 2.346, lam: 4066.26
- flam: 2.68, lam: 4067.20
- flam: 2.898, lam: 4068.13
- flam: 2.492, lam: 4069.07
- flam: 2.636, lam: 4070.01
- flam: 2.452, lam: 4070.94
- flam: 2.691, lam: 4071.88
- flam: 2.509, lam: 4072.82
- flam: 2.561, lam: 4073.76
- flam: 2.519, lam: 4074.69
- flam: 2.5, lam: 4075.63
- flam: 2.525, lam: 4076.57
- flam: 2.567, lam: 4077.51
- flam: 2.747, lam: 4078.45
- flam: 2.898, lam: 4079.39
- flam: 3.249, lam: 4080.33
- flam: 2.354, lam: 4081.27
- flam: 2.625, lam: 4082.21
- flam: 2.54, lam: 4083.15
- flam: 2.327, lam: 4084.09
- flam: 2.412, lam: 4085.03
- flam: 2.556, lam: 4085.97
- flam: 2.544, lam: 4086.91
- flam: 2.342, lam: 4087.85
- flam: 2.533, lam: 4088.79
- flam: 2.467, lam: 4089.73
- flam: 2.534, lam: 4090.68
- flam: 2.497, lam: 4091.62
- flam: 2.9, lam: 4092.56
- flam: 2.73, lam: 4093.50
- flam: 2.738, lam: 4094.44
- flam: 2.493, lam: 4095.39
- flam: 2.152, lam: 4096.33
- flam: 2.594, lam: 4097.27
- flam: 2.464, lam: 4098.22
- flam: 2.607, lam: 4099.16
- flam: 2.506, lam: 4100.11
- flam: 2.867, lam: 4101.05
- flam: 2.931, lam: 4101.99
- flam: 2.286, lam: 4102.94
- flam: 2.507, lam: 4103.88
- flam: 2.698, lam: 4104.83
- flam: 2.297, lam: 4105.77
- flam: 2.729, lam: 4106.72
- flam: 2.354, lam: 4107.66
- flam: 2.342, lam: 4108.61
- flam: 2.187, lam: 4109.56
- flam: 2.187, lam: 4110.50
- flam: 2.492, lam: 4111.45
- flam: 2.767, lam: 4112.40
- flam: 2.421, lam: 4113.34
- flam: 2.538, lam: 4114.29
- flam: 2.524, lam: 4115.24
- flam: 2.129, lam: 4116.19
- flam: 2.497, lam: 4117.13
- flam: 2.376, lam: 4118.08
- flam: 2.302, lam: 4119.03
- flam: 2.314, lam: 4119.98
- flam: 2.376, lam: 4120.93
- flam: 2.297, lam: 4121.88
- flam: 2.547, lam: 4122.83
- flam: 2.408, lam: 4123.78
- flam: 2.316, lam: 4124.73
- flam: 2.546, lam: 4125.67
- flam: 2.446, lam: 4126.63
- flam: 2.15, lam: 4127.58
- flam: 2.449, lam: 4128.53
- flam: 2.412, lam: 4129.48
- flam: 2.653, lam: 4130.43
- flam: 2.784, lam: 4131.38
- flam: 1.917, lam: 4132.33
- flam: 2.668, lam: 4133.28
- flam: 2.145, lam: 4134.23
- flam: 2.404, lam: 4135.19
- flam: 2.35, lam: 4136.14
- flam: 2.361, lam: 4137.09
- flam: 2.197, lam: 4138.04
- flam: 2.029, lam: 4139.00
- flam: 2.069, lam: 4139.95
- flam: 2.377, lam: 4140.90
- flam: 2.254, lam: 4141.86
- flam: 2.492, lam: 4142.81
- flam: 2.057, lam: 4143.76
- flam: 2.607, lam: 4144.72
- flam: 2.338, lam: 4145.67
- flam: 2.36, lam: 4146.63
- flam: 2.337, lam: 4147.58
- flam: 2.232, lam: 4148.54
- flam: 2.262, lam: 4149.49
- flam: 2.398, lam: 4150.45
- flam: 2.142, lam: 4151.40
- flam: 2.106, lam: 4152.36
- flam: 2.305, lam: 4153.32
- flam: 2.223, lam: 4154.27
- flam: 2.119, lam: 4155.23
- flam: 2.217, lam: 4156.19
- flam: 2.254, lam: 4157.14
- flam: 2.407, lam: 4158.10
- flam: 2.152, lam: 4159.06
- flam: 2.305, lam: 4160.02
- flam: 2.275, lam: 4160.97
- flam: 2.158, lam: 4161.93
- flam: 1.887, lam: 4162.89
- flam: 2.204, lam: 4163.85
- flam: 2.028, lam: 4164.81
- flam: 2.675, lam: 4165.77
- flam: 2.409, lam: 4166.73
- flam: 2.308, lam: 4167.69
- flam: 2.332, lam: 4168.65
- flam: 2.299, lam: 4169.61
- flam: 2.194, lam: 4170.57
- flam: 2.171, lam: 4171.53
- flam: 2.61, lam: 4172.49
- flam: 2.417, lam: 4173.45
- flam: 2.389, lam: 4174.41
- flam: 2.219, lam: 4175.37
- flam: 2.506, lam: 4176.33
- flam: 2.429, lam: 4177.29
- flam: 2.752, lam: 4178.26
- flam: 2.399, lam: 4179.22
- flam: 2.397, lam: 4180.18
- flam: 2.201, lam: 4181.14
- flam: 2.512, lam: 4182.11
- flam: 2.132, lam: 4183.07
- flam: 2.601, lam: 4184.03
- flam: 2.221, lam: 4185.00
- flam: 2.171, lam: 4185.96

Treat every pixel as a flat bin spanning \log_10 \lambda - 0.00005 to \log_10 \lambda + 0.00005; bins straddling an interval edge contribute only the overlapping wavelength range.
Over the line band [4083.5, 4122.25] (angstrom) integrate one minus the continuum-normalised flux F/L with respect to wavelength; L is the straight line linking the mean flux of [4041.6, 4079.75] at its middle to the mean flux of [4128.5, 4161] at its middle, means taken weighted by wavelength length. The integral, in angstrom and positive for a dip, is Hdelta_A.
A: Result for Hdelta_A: -1.5 angstrom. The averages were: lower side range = 2.47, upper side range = 2.3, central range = 2.48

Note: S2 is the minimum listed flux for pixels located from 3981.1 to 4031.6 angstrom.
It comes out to 1.766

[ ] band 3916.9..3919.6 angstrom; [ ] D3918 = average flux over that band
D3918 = 2.51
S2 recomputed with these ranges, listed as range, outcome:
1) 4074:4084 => 2.354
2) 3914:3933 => 2.057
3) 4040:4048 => 1.914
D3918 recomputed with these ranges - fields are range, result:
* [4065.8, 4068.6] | 2.64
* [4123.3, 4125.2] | 2.37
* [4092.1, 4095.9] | 2.71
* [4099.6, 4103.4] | 2.65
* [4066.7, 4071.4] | 2.63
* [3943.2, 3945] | 2.4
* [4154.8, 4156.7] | 2.18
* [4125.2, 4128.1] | 2.38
